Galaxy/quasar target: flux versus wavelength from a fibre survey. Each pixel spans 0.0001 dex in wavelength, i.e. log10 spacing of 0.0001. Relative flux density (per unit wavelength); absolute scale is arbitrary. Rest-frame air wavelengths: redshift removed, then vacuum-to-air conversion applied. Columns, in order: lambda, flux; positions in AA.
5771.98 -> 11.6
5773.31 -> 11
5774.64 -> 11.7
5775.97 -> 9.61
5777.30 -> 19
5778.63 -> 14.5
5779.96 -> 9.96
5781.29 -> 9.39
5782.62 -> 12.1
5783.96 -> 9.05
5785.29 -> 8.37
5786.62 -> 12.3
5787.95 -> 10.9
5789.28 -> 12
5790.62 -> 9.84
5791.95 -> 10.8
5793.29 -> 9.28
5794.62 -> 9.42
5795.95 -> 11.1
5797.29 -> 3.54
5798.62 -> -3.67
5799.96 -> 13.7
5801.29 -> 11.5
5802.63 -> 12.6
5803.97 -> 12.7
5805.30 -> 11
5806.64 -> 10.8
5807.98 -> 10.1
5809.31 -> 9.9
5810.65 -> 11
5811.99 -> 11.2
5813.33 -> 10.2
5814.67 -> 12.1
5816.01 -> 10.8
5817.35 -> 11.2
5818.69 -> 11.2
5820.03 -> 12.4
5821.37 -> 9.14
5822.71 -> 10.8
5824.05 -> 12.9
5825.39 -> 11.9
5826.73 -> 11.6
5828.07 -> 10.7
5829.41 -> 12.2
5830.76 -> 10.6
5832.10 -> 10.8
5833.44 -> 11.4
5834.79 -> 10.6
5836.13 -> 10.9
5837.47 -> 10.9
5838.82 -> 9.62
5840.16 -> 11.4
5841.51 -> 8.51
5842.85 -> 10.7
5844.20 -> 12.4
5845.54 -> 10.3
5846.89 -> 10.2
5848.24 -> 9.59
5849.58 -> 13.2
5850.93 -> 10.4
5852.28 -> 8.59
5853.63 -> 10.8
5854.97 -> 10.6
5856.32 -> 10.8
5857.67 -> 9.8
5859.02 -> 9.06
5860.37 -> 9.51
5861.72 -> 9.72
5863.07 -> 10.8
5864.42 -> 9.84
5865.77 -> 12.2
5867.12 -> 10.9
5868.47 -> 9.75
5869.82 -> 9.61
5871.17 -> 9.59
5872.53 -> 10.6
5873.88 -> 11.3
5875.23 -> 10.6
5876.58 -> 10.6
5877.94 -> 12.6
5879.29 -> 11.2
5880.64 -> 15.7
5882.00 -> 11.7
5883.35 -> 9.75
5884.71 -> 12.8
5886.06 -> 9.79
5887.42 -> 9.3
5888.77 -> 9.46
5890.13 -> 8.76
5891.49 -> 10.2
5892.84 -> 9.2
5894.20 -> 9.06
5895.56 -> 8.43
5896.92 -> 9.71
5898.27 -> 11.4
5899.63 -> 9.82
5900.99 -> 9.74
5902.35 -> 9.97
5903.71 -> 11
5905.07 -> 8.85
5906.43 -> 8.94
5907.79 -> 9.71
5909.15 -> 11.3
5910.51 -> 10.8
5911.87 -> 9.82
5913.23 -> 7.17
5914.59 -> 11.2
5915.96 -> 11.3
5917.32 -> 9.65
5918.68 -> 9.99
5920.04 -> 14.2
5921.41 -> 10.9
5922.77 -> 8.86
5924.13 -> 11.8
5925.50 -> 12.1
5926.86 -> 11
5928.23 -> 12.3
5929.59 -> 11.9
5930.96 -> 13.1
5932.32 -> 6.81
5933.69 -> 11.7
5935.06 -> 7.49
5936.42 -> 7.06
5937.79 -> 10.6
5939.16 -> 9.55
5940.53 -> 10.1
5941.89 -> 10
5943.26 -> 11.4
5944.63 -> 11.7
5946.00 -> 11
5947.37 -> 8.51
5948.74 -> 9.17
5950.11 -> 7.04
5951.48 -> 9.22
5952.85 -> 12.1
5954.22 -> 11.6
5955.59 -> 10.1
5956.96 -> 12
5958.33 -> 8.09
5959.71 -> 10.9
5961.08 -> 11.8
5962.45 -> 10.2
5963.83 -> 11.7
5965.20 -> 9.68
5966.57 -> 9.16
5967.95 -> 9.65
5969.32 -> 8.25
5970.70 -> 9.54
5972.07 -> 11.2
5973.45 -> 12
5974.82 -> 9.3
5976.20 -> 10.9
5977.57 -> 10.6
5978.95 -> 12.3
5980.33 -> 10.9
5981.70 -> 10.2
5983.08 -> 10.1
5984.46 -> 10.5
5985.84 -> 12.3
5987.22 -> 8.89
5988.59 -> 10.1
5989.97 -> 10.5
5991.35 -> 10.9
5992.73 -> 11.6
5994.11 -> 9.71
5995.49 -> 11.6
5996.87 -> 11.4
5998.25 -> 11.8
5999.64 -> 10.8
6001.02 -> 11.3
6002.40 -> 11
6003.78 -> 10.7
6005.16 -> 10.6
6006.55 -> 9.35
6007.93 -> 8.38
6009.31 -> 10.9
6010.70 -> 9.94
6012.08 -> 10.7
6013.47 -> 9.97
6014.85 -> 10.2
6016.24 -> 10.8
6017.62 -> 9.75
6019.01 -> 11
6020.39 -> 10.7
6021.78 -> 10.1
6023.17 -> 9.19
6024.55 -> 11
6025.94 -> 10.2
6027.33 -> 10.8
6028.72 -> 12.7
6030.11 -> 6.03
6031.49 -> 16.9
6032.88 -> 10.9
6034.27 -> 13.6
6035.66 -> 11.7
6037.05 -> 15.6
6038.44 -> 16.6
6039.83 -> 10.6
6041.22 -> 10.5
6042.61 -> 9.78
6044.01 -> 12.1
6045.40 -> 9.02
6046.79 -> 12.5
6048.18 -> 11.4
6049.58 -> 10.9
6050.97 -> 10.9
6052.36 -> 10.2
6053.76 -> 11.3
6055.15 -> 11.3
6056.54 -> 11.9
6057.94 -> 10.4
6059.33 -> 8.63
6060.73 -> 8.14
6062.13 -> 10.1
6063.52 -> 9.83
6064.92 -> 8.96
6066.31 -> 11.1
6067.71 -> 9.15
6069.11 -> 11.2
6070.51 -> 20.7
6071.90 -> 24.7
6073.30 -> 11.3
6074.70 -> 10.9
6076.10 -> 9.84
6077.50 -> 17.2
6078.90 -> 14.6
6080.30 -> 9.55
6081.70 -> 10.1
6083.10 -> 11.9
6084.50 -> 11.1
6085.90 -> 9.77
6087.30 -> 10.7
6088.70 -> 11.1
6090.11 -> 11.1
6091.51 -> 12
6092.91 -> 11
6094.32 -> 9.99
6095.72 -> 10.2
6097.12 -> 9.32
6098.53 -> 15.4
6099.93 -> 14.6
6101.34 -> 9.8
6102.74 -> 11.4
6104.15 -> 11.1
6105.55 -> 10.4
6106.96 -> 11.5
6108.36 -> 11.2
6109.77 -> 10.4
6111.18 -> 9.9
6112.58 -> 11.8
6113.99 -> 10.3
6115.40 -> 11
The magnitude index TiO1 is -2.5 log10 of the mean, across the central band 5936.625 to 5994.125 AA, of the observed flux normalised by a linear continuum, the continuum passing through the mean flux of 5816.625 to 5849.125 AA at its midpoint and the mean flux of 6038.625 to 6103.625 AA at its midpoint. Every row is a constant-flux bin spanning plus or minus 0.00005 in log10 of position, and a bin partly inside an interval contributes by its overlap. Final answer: 0.09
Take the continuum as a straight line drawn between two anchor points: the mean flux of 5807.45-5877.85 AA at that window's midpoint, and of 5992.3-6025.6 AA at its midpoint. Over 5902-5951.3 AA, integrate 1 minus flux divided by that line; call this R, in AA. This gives 1.8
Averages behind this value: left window 10.7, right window 10.5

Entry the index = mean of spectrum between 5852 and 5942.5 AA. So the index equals 10.3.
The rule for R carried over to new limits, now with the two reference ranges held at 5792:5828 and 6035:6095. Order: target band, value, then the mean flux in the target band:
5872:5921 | 1.6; 10.4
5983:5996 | 0.7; 10.6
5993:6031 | 3.1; 10.4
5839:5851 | -0.2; 10.7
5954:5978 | 1.7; 10.3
